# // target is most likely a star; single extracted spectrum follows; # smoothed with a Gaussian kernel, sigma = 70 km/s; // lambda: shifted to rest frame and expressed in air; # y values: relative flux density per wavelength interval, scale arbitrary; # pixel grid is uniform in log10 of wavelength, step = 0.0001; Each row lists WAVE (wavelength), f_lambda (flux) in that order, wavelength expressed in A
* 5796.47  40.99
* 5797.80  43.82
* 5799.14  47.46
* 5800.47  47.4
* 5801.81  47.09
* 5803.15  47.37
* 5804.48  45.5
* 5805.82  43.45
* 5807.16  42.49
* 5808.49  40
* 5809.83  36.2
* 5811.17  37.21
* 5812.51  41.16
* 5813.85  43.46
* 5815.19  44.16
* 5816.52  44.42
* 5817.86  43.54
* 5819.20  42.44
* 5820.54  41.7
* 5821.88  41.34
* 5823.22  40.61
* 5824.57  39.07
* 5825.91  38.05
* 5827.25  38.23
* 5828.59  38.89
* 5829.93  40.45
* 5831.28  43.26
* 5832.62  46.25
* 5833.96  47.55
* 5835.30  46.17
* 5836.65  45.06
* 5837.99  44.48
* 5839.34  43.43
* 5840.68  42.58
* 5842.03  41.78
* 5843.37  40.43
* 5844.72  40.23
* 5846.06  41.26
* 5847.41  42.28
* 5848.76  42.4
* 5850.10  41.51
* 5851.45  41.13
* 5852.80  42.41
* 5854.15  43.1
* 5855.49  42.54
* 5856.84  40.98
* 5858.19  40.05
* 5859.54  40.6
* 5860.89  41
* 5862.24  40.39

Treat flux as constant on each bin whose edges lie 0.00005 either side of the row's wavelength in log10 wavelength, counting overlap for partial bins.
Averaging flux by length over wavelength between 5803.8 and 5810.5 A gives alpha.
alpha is 41.6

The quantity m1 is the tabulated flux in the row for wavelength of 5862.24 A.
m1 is 40.39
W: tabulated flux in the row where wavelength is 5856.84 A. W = 40.98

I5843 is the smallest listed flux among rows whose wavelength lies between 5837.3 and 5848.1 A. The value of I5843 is 40.23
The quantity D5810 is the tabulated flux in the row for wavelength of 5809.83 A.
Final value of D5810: 36.2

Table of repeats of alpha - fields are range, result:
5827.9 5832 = 40.9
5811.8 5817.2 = 43.3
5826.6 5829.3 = 38.7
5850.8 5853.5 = 41.7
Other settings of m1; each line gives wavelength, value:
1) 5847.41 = 42.28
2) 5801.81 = 47.09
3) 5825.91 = 38.05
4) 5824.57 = 39.07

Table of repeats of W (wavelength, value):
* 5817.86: 43.54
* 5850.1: 41.51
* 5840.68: 42.58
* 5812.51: 41.16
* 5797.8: 43.82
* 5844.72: 40.23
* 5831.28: 43.26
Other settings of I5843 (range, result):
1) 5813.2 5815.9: 43.46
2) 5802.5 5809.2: 40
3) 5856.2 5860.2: 40.05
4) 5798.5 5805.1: 45.5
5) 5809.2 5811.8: 36.2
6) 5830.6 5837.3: 43.26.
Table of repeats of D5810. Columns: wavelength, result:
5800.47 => 47.4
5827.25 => 38.23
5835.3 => 46.17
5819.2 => 42.44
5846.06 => 41.26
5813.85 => 43.46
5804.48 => 45.5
